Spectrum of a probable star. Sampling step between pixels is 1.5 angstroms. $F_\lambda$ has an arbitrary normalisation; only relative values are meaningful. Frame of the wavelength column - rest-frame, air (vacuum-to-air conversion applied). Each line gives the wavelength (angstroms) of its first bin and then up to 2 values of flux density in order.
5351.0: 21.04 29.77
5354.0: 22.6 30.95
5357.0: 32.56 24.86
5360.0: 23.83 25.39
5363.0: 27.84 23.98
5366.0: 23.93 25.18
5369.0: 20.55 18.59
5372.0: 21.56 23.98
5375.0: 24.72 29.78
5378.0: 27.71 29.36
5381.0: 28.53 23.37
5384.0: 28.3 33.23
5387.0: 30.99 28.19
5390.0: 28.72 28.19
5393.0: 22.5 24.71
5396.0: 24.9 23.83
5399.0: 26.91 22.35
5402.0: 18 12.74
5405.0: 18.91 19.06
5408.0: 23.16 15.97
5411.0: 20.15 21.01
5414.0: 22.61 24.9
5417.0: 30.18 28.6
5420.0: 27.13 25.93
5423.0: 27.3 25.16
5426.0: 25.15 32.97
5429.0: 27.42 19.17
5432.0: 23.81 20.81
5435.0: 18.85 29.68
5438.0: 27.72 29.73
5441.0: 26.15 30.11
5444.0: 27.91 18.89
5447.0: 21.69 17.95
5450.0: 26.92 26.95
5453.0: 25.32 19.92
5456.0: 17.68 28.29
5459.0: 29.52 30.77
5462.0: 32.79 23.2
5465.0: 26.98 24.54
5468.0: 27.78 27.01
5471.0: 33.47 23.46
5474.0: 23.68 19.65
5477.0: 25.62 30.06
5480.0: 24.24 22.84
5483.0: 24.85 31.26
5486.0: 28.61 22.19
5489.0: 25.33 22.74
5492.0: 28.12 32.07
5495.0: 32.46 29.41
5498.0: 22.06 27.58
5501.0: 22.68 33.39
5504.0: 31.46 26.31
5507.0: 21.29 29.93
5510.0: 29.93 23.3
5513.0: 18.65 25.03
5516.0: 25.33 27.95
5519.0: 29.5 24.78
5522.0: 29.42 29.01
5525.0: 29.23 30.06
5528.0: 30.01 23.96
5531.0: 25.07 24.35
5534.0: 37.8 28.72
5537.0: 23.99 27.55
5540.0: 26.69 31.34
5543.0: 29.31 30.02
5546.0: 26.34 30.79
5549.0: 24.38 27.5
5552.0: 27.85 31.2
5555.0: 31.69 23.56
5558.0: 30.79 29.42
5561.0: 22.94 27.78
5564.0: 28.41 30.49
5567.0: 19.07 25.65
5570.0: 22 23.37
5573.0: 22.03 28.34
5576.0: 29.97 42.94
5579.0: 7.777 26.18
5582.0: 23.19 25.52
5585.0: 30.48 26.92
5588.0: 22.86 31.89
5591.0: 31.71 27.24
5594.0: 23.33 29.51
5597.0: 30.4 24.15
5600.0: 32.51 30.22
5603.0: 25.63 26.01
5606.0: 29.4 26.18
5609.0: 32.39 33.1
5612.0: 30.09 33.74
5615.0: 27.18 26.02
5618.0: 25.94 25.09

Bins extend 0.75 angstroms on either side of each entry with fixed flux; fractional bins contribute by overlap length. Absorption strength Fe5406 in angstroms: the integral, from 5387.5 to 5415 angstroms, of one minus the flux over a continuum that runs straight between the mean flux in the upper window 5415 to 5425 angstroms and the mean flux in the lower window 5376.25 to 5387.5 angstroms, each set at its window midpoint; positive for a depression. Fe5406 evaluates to 5.5 angstroms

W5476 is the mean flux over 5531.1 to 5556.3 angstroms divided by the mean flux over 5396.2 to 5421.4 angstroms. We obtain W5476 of 1.27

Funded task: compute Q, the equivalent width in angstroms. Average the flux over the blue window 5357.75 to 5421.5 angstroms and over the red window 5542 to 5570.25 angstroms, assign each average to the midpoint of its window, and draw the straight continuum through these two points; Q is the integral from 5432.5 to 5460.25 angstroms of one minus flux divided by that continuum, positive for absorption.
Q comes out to 0.8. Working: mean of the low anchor 24.5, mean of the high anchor 27.5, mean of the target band 24.8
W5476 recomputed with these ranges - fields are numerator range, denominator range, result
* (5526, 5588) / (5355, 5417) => 1.10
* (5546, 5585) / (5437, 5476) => 1.03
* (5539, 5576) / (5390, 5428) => 1.15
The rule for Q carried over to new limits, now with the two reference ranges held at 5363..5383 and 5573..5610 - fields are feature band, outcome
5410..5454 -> 0.9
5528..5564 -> -1.3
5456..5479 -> -0.7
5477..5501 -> -0.4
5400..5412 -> 3.1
